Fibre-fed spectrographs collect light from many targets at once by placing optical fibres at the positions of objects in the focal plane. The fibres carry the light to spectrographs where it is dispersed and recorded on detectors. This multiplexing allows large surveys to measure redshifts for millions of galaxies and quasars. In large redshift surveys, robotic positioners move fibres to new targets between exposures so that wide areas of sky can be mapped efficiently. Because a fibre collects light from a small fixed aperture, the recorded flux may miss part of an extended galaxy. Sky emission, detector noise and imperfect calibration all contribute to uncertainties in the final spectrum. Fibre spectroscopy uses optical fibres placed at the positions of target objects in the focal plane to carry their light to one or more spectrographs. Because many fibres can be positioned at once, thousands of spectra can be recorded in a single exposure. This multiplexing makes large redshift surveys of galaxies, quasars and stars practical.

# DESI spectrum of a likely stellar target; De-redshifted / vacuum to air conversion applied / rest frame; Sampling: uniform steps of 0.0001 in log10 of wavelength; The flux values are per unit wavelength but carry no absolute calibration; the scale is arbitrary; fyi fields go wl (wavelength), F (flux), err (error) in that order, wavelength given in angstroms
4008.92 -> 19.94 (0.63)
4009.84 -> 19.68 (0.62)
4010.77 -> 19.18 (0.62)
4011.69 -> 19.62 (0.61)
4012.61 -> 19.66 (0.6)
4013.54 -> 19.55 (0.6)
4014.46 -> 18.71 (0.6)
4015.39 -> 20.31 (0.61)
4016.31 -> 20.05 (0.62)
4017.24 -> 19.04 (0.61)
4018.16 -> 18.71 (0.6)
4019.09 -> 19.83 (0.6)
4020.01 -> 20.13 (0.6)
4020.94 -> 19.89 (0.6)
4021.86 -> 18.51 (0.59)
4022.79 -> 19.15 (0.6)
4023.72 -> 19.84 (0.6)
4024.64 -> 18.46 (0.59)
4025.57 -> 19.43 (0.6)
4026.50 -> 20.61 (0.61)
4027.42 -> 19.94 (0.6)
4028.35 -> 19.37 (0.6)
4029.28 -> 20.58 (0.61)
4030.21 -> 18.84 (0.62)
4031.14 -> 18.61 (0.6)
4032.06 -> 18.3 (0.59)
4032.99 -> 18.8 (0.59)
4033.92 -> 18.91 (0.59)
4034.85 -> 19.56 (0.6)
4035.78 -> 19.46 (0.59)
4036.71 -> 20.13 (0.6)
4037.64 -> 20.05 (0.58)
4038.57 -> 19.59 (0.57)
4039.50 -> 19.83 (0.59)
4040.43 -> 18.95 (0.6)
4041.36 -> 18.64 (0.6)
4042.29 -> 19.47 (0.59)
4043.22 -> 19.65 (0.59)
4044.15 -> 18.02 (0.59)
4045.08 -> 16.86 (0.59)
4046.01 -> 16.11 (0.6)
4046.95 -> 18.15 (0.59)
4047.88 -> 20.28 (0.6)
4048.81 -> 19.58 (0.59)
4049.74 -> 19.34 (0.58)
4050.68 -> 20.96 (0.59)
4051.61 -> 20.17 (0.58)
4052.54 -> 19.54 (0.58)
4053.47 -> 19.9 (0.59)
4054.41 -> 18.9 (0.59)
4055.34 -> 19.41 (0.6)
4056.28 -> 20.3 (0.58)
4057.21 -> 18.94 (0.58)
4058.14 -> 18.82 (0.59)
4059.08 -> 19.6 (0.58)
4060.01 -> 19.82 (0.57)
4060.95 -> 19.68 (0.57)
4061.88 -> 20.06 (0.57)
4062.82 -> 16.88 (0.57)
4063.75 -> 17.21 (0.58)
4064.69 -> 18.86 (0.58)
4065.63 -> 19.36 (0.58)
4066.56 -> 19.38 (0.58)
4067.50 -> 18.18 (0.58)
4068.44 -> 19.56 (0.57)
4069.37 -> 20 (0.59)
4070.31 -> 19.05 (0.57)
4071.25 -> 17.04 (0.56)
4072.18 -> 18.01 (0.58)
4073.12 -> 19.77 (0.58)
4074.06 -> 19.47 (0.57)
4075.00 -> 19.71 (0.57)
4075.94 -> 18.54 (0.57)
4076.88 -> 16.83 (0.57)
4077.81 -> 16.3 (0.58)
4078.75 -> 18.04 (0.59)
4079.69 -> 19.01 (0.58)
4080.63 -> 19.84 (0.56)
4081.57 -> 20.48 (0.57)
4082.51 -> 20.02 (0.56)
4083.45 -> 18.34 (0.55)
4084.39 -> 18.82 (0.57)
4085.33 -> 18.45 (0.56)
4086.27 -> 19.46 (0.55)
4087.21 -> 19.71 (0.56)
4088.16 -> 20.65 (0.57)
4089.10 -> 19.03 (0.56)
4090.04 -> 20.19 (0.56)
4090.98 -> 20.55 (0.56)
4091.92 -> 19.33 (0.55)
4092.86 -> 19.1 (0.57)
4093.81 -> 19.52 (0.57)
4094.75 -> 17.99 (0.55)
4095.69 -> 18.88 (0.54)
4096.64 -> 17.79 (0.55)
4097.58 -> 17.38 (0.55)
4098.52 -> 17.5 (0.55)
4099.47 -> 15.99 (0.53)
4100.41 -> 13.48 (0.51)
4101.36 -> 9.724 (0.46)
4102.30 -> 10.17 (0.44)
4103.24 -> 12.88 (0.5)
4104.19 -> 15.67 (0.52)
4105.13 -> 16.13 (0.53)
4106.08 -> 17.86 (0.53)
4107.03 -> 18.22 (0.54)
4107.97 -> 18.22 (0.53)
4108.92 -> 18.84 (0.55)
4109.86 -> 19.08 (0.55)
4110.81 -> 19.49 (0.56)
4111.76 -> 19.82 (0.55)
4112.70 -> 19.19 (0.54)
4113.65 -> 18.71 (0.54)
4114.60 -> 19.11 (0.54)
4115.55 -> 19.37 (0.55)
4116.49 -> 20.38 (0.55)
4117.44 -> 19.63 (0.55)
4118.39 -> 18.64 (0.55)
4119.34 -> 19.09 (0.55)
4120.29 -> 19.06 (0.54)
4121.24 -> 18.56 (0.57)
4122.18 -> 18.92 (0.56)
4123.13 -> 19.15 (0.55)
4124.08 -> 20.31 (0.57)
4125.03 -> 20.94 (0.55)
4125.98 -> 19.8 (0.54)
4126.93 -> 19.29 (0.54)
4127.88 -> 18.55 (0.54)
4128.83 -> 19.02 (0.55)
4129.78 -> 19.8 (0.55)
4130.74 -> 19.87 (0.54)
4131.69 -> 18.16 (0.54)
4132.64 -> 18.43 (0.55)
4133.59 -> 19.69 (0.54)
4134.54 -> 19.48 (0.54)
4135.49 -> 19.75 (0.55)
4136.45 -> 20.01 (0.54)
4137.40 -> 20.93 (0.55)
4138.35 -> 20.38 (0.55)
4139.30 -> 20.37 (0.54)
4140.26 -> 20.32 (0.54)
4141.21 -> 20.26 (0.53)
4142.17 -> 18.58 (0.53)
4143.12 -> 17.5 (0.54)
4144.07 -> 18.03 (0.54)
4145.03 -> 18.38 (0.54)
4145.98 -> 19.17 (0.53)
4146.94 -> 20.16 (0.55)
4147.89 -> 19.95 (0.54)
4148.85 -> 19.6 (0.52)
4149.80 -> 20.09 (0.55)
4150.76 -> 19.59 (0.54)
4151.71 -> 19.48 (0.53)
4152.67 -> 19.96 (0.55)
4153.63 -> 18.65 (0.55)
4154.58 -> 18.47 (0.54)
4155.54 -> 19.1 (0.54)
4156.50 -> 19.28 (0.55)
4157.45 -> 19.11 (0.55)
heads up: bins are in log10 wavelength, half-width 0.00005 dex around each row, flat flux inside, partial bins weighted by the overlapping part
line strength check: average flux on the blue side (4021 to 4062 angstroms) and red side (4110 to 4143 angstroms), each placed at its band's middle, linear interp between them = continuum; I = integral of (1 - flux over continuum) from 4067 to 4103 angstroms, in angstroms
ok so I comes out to 2.3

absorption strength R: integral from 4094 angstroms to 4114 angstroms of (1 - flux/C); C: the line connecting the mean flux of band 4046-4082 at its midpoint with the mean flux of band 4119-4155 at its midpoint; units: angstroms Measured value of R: 2.5 angstroms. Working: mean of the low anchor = 19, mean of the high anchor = 19.4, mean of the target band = 16.8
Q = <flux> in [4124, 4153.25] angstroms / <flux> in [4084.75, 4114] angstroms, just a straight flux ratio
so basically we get 1.10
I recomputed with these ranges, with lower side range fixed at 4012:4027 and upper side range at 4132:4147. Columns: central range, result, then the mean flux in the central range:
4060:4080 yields 0.9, 18.6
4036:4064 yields 0.4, 19.2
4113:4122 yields 0.1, 19.2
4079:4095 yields 0.0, 19.4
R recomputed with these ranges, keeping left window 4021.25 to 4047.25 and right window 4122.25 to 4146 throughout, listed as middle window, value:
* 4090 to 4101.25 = 0.88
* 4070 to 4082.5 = 0.36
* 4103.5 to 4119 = 0.63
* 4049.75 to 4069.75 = -0.15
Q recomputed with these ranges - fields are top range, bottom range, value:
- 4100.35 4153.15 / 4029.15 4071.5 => 0.98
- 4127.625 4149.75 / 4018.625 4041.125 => 1.00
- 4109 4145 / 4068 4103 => 1.07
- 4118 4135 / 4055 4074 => 1.01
